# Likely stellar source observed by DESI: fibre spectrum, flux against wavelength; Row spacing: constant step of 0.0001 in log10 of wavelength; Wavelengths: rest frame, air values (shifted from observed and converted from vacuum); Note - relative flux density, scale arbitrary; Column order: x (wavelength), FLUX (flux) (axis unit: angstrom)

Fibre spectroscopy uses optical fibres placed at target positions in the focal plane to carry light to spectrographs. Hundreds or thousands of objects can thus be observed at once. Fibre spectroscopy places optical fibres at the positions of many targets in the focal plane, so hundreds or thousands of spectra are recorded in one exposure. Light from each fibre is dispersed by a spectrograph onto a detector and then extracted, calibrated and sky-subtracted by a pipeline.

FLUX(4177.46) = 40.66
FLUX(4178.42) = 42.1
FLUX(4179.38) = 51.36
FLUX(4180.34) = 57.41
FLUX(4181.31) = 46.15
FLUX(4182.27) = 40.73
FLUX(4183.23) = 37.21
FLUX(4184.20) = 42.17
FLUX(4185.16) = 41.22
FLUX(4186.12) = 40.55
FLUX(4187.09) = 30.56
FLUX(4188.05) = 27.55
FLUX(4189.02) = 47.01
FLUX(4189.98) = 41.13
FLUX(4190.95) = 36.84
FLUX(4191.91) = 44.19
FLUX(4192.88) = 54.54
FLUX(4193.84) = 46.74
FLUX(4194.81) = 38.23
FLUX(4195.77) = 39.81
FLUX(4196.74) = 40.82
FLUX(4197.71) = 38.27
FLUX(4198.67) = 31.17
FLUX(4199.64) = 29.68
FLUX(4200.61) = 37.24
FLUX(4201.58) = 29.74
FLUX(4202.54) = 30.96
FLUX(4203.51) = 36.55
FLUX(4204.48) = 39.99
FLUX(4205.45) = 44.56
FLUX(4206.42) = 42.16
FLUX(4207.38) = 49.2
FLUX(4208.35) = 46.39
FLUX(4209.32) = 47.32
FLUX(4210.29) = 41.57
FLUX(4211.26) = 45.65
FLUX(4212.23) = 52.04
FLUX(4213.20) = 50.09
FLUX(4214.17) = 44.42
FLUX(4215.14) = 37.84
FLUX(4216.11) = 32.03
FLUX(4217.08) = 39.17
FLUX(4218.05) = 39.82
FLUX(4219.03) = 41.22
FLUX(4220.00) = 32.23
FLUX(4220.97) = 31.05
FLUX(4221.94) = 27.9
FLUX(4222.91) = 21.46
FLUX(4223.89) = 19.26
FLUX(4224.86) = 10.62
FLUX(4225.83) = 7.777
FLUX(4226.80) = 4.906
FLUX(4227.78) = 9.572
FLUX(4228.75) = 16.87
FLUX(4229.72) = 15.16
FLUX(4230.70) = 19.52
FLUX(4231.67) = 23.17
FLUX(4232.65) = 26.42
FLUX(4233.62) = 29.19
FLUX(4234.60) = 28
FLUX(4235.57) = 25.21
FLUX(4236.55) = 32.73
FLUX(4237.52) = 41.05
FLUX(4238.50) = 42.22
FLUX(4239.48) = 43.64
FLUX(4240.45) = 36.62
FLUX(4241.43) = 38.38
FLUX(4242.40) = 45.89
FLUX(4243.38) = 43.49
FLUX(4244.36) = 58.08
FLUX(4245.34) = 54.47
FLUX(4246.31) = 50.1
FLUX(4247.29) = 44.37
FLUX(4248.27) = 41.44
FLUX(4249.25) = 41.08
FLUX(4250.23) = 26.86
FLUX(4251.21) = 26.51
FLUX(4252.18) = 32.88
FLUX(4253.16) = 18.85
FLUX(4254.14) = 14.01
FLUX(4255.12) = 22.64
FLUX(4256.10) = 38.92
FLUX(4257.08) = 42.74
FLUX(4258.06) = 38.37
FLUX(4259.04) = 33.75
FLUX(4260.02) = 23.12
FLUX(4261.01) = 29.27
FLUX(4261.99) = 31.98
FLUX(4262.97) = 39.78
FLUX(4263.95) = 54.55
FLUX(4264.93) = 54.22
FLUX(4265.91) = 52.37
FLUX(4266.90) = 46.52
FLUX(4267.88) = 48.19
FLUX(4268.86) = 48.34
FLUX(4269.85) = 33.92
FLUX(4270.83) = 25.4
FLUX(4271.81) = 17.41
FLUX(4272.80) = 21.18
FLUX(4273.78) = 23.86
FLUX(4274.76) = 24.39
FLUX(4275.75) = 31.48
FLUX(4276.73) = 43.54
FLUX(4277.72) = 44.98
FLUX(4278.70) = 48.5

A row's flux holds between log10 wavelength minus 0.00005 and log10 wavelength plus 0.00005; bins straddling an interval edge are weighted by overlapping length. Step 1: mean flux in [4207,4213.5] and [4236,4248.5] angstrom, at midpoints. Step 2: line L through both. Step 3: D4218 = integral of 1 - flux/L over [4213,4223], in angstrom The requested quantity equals 2.21 angstrom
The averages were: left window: 47.3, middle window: 36.3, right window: 44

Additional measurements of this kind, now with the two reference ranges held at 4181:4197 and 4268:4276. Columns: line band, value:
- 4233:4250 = -3.7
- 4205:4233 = 4.0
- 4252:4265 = -1.0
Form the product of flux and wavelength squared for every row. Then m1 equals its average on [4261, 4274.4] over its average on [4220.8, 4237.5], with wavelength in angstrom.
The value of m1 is 1.8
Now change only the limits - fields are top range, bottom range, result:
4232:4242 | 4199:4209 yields 0.90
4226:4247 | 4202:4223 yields 0.82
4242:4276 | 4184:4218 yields 0.93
